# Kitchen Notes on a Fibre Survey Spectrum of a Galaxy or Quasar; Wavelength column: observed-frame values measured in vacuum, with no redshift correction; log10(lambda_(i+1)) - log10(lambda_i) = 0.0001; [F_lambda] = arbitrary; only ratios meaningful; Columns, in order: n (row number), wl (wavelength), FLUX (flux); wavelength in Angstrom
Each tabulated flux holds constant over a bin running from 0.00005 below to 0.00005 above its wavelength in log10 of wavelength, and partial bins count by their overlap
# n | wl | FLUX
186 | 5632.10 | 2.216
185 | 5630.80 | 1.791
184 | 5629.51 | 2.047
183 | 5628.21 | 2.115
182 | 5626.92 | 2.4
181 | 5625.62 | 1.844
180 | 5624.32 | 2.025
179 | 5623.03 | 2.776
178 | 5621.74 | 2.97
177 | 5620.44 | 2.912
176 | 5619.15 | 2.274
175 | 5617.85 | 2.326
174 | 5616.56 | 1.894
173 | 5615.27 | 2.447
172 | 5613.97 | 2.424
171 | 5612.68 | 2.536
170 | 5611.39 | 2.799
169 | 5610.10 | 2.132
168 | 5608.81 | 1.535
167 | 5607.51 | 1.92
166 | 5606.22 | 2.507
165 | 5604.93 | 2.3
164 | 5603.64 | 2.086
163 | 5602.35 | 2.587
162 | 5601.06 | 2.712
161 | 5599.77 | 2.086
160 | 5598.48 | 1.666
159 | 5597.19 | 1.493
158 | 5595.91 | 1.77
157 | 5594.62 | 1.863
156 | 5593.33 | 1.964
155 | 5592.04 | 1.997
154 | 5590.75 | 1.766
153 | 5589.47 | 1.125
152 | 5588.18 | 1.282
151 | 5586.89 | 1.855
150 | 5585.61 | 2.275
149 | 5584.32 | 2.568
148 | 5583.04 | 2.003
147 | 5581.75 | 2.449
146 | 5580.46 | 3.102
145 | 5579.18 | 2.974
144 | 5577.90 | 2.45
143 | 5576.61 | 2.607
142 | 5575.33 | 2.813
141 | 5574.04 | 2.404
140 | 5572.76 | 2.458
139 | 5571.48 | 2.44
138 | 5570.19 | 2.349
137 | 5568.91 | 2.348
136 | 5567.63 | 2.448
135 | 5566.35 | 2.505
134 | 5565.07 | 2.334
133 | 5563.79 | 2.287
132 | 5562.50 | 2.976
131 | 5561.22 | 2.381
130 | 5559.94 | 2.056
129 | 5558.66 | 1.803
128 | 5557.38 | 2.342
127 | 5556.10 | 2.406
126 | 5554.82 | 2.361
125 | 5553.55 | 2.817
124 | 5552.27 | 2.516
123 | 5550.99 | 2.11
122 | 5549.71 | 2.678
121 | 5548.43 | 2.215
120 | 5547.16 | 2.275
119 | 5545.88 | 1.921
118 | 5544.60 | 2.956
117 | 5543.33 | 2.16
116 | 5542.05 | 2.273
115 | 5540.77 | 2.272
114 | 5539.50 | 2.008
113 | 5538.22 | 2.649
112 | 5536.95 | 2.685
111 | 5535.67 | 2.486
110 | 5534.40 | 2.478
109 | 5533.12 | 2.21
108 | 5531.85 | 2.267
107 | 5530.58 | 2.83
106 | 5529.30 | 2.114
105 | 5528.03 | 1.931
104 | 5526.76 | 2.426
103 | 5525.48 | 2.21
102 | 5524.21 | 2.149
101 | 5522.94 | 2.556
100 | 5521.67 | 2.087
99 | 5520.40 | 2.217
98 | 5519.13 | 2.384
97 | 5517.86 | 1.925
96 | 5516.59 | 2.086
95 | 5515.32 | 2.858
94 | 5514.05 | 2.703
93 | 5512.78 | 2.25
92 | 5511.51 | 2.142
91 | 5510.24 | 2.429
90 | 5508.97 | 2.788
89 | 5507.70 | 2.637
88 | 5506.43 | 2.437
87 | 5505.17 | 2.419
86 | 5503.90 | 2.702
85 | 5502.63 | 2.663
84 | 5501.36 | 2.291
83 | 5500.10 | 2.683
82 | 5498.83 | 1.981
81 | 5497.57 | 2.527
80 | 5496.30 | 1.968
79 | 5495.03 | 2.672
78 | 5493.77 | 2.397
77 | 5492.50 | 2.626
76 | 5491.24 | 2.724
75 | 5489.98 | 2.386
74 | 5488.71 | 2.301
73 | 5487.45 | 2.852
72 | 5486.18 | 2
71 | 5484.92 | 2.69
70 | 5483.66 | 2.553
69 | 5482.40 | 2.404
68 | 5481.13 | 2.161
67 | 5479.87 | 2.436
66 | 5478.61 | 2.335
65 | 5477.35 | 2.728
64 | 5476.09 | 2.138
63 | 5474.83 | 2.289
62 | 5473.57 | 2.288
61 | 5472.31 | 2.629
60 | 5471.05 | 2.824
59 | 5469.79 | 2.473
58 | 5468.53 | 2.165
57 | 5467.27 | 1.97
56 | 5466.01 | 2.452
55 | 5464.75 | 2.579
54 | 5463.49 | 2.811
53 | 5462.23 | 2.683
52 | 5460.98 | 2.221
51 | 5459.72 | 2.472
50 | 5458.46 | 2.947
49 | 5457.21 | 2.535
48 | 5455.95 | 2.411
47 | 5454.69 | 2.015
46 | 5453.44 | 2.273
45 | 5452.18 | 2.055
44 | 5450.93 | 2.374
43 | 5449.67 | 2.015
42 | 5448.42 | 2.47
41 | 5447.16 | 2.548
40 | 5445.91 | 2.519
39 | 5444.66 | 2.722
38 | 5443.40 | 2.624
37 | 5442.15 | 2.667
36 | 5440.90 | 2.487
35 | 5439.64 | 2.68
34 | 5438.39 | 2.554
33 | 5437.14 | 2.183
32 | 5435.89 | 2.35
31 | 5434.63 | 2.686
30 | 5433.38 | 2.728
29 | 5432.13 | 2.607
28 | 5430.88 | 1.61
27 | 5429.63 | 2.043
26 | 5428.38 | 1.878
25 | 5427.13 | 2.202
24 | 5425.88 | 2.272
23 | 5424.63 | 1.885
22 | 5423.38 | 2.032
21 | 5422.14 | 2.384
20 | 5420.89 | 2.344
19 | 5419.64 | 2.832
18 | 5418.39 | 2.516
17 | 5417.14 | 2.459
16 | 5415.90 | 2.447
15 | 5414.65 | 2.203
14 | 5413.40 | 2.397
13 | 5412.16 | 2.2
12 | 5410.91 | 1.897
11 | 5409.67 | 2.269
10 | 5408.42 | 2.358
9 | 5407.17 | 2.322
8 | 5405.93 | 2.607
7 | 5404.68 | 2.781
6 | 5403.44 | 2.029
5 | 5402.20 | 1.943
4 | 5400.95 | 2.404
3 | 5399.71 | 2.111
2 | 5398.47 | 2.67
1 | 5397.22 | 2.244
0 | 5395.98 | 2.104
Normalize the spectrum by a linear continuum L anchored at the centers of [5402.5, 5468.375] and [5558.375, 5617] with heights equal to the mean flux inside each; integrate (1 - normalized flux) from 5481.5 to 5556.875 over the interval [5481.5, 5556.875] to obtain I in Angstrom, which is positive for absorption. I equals -3.4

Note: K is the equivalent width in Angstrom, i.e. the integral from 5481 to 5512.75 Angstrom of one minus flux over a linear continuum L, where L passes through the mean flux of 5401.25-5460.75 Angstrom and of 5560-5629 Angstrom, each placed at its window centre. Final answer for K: -1.8 Angstrom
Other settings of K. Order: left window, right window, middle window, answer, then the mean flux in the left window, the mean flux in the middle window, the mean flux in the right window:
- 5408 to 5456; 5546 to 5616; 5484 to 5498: -1.0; 2.34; 2.47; 2.27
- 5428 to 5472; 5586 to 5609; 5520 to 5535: -0.9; 2.42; 2.29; 1.93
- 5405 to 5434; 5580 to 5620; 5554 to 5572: -1.8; 2.29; 2.36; 2.12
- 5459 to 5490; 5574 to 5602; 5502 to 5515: -1.0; 2.44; 2.52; 2.15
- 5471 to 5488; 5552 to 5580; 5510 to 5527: 1.0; 2.44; 2.31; 2.46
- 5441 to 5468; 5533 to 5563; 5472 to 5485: 0.1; 2.45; 2.41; 2.38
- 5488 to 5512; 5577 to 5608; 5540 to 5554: -0.5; 2.46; 2.37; 2.12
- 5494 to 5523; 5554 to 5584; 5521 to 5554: 1.0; 2.41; 2.35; 2.45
